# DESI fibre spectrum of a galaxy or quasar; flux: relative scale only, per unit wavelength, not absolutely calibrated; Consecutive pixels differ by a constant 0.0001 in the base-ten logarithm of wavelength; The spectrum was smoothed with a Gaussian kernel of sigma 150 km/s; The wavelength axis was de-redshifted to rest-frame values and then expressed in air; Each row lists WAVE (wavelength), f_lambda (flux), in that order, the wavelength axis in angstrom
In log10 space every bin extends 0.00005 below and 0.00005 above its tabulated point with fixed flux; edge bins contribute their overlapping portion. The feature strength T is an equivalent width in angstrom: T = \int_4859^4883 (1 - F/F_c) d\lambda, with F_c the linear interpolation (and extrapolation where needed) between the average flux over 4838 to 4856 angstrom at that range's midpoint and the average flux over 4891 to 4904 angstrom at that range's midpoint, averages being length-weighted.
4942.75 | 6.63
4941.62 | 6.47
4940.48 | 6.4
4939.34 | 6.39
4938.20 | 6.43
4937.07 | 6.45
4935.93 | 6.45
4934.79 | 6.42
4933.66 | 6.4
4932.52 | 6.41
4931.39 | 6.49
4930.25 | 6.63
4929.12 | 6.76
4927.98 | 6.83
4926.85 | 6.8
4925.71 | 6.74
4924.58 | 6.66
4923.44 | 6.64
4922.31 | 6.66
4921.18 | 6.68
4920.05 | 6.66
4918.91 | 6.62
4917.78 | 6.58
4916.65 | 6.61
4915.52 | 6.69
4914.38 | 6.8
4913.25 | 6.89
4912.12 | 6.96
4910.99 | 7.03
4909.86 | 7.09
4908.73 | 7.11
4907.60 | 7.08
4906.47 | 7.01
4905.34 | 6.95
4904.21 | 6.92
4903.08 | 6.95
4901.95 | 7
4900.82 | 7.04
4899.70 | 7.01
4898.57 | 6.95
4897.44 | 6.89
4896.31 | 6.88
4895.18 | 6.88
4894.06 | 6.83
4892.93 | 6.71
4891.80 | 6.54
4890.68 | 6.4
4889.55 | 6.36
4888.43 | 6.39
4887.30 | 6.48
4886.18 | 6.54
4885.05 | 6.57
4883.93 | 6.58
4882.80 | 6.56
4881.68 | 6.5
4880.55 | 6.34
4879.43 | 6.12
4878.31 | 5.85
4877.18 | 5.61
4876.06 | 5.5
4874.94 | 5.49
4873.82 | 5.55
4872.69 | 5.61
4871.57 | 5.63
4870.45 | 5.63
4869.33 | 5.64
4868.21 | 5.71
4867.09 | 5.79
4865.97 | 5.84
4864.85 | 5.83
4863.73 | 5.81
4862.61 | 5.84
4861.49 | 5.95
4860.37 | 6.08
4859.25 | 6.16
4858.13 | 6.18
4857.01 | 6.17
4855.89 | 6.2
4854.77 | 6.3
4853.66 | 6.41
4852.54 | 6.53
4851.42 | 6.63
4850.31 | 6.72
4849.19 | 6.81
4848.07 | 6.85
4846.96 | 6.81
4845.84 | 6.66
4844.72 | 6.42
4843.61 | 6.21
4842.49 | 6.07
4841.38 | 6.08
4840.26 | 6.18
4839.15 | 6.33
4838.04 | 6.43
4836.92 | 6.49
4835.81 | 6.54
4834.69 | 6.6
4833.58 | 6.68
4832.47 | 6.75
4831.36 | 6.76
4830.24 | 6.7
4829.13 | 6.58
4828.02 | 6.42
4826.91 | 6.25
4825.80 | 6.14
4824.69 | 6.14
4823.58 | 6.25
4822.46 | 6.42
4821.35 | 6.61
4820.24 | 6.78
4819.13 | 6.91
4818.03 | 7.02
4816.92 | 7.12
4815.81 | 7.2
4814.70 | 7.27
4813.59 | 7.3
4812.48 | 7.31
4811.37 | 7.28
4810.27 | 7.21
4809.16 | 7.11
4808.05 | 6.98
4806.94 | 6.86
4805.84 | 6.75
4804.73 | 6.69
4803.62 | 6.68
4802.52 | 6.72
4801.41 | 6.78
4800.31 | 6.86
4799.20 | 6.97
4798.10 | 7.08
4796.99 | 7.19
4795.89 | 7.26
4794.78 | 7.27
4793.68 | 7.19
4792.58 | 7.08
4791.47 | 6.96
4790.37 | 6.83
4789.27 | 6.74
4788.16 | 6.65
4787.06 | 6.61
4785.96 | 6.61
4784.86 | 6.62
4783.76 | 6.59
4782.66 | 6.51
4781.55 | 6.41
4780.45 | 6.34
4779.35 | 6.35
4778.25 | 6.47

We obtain 2.9 angstrom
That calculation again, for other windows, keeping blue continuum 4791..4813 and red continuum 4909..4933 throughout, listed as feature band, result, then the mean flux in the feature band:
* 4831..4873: 3.95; 6.25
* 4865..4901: 3.00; 6.25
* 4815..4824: 0.21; 6.81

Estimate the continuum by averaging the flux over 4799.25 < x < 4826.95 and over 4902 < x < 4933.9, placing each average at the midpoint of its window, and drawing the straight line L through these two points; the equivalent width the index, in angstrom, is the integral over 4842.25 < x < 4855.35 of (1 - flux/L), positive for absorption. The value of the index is 0.5 angstrom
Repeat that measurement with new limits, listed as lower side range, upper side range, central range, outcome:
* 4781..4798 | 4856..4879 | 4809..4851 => -2.4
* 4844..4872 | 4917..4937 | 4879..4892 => -0.2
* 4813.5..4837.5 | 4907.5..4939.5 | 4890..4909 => -0.6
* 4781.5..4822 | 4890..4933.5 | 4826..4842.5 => 1.0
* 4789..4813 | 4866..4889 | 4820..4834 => 0.3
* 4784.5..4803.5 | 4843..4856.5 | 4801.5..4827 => -0.2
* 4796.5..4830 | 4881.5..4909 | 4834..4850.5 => 0.8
